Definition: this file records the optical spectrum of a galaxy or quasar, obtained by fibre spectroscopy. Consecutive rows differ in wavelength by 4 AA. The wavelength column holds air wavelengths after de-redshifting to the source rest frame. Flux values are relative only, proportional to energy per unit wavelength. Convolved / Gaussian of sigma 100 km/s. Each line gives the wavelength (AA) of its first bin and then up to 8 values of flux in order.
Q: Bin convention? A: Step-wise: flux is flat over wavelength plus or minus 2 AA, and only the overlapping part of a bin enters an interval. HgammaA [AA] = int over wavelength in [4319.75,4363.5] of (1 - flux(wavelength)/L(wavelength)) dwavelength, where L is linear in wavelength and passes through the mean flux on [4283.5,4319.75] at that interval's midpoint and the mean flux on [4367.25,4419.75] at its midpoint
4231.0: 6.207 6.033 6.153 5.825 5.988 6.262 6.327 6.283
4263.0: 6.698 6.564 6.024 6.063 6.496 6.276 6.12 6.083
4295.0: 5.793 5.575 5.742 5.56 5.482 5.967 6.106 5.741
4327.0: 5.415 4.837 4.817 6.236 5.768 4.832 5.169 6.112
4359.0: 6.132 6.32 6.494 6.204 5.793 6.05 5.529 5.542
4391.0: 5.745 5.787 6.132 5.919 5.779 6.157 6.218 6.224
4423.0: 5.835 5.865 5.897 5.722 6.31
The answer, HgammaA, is 2.3 AA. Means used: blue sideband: 5.83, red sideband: 5.94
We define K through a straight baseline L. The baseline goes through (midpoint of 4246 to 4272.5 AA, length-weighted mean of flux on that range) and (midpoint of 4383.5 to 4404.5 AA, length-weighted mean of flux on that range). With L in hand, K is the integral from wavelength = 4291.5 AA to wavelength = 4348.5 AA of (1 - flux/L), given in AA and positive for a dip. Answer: 4.7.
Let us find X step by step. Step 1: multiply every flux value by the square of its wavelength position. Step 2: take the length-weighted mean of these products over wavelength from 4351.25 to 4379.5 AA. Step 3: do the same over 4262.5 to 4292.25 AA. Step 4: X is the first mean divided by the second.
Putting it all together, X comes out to 1.0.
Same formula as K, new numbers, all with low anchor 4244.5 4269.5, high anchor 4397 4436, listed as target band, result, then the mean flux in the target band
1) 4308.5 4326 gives 1.2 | 5.79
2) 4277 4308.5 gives 1.5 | 5.96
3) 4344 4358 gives 1.5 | 5.45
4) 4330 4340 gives 1.5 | 5.25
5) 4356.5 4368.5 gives -0.4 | 6.3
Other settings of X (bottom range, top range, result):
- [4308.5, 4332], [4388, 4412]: 1.09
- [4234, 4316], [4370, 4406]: 1.02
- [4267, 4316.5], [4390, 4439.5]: 1.06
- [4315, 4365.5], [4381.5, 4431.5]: 1.08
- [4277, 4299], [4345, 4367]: 0.98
